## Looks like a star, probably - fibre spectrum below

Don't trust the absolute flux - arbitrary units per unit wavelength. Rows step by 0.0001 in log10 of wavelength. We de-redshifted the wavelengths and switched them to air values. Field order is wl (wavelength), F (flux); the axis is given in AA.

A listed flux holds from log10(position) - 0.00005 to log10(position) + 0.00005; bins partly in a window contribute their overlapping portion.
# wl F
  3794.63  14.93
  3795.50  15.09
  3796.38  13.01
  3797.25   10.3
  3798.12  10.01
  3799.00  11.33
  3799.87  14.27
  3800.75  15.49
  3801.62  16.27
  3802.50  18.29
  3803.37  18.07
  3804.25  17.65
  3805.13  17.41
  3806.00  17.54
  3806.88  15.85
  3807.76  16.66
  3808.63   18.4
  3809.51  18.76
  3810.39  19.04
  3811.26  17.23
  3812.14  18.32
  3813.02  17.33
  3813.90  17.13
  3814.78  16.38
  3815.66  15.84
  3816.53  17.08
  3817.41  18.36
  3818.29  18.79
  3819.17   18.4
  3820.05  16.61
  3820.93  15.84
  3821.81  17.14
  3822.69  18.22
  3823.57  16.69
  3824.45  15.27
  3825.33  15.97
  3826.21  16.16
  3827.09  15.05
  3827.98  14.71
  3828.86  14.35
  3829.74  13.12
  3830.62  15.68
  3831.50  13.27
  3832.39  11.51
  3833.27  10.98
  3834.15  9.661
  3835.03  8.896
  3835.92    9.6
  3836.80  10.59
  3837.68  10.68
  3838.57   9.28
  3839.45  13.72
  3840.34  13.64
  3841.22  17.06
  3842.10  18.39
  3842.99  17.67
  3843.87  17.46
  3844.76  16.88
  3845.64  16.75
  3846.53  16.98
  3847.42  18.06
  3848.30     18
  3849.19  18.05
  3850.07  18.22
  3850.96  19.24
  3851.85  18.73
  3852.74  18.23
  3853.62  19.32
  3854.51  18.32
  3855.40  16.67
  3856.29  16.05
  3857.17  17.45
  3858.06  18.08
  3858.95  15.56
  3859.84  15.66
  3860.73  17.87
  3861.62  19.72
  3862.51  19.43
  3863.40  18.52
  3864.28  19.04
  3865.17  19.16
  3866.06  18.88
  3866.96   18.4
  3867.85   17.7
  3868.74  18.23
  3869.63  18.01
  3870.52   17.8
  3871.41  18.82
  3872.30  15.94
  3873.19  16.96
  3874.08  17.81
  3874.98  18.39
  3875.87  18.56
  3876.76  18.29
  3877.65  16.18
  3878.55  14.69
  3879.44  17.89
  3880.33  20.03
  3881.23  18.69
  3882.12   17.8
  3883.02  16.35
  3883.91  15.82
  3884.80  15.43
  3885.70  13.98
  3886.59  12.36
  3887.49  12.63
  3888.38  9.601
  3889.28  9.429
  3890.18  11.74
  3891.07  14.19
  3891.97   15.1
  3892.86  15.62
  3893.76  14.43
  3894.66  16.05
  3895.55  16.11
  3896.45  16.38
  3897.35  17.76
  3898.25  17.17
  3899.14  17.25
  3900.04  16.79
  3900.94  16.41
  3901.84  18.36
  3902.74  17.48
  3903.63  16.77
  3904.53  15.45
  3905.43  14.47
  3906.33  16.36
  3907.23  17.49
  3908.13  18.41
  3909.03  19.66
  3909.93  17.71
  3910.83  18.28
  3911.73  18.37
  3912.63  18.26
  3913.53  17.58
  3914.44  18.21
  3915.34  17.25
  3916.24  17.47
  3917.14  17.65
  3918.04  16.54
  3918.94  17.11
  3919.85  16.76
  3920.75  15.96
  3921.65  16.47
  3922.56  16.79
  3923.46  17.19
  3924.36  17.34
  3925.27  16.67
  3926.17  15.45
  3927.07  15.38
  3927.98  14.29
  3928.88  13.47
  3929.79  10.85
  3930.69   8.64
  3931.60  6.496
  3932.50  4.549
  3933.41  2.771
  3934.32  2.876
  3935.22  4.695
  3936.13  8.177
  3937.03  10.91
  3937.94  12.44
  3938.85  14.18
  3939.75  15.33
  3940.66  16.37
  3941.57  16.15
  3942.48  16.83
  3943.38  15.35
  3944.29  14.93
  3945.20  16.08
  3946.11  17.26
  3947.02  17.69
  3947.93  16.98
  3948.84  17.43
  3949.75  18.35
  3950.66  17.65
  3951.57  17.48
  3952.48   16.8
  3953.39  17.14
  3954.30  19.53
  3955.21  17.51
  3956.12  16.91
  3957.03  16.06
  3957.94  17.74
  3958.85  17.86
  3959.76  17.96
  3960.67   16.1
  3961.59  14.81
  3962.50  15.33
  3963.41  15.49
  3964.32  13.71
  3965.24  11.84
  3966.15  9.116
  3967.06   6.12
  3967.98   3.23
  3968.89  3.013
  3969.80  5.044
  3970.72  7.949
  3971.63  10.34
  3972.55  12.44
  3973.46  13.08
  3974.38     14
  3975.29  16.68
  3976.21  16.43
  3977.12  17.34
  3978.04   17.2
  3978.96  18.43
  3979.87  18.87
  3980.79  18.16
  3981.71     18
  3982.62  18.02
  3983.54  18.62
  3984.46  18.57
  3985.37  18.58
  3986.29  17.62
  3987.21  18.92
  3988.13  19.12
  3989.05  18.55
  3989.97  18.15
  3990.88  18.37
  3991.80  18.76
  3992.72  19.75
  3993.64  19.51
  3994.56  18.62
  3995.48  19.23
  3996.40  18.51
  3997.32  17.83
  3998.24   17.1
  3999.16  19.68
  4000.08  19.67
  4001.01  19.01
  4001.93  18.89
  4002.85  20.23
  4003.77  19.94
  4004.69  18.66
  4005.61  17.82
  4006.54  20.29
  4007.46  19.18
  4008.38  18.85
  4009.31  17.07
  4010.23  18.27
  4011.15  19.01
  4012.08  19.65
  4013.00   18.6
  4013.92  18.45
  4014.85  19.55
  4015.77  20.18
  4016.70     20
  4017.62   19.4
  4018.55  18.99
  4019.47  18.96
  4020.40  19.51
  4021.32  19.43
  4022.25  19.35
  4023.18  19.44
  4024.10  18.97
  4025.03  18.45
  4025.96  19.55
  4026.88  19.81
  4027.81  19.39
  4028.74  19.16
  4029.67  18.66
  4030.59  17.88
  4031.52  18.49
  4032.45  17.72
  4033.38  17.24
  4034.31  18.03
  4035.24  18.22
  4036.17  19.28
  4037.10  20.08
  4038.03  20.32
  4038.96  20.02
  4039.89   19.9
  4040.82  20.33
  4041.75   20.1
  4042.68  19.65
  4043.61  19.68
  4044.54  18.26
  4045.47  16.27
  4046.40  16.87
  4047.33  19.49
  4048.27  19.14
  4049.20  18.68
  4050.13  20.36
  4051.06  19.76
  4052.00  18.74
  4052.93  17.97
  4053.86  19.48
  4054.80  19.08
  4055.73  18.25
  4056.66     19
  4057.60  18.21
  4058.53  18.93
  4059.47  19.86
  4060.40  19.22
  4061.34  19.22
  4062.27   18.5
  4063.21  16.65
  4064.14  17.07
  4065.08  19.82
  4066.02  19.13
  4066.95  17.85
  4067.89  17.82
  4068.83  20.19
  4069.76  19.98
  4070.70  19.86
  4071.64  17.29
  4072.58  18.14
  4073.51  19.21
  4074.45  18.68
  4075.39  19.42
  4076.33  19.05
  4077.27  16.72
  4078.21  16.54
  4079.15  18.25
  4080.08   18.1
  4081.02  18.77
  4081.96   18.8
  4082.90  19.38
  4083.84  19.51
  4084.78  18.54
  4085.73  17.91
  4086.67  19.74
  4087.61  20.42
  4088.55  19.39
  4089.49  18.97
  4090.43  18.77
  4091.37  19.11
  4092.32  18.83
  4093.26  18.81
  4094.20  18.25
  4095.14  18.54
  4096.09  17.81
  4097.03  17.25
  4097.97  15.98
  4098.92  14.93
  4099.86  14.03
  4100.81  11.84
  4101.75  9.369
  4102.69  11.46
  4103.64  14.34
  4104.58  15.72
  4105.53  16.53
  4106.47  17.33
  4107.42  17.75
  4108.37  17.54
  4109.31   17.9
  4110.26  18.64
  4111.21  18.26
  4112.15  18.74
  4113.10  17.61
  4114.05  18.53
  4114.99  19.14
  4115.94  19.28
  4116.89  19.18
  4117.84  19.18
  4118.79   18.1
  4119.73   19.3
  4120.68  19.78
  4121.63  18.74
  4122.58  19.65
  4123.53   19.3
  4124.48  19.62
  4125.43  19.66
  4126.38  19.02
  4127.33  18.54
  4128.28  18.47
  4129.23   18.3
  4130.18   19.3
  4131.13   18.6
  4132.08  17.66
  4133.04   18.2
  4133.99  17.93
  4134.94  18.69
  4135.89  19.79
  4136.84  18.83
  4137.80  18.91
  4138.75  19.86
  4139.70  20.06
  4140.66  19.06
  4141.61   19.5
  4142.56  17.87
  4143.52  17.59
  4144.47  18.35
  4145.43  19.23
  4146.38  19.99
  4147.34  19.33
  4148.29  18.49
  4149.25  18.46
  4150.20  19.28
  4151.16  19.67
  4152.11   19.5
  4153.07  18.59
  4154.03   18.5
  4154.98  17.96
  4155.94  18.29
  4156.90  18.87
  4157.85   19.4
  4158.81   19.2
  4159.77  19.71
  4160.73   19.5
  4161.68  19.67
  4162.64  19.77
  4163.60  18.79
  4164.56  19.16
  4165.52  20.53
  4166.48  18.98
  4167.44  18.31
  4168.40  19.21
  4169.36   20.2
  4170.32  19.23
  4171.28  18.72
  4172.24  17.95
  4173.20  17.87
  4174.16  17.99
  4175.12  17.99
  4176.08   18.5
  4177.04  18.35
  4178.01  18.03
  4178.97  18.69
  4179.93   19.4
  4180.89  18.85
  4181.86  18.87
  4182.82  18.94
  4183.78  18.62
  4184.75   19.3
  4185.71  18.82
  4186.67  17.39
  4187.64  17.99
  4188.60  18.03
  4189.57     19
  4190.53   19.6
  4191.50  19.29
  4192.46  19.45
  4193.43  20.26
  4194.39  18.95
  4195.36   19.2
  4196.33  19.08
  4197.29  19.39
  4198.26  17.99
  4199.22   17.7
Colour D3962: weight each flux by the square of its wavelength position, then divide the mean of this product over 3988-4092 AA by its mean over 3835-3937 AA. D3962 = 1.3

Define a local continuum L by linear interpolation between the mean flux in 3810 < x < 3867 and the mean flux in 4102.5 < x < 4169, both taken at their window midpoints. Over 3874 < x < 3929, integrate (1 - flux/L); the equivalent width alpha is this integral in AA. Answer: 1.38 AA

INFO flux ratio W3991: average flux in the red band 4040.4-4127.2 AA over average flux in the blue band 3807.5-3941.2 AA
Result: 1.2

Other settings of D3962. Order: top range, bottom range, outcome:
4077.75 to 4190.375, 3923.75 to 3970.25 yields 1.50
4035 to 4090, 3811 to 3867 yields 1.30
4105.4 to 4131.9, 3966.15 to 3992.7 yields 1.33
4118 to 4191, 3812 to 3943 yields 1.38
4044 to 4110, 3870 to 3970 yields 1.29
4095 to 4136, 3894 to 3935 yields 1.27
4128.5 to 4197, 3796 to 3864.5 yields 1.39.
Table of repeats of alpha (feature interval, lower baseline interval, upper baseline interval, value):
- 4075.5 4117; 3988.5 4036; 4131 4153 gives 3.0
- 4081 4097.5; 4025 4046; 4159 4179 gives 0.1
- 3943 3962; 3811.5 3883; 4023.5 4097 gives 0.7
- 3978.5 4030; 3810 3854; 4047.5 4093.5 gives -2.7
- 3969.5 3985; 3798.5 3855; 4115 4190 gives 1.8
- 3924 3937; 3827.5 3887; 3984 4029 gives 5.6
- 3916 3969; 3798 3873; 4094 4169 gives 9.1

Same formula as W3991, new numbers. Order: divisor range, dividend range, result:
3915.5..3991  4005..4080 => 1.28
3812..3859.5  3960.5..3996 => 0.96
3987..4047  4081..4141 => 0.95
